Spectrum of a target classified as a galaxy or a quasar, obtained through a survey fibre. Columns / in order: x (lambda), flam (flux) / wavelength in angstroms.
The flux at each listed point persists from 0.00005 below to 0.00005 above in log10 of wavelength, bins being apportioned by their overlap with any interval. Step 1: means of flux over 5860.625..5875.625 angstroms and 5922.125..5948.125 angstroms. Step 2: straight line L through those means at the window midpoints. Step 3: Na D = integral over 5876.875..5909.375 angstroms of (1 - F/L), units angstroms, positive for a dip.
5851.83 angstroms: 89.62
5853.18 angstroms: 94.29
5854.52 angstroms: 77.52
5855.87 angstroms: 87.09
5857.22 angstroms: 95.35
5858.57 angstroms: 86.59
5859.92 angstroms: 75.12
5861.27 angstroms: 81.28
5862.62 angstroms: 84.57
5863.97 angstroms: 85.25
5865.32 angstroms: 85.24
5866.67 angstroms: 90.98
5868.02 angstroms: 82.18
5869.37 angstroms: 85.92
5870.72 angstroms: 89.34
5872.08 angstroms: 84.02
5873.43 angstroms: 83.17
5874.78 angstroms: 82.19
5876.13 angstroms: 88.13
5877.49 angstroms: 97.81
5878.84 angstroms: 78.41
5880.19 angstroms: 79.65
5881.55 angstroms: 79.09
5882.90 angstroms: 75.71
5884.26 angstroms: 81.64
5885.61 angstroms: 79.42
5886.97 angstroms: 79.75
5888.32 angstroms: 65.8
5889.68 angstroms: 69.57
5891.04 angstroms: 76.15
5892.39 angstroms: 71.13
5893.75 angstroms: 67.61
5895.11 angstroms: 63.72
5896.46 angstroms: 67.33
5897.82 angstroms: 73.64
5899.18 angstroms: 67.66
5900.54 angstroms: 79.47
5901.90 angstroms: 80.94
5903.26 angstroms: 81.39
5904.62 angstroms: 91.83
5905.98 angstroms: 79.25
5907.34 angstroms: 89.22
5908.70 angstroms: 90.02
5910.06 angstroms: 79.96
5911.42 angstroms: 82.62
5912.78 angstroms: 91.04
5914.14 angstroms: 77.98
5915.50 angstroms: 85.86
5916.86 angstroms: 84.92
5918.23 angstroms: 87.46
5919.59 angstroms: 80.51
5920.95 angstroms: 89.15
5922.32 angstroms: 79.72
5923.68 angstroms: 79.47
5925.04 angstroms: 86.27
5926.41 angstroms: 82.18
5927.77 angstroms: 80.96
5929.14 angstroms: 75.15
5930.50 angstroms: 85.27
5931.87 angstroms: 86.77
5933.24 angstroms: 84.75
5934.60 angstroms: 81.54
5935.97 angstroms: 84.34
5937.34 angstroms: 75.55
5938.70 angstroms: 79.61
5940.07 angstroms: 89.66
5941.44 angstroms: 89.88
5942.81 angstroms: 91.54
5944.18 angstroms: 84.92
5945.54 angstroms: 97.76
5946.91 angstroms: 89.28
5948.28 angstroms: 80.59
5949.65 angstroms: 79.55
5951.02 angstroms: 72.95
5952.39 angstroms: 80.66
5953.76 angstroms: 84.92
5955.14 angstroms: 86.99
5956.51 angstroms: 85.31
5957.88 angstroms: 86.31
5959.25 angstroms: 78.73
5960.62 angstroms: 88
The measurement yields 2.7 angstroms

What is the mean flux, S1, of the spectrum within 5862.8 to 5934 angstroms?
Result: 81.2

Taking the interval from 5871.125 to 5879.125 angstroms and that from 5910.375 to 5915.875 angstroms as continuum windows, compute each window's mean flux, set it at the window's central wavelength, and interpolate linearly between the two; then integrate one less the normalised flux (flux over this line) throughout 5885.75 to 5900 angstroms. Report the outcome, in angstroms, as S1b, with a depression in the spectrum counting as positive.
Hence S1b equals 2.4 angstroms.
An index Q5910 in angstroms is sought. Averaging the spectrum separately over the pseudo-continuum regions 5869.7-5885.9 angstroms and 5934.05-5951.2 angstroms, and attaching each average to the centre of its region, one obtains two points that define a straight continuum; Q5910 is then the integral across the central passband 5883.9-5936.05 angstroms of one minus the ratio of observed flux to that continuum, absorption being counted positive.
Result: 2.5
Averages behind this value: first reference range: 83.4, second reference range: 84.8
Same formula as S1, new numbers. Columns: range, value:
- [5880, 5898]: 73.4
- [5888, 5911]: 76.4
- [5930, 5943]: 84.6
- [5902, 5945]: 84.2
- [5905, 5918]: 84.8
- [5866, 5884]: 84.3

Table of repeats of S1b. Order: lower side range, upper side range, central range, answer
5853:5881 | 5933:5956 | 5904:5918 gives -0.1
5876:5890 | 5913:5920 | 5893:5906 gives 1.1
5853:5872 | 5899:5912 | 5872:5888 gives 0.5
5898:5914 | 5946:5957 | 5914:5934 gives -0.1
